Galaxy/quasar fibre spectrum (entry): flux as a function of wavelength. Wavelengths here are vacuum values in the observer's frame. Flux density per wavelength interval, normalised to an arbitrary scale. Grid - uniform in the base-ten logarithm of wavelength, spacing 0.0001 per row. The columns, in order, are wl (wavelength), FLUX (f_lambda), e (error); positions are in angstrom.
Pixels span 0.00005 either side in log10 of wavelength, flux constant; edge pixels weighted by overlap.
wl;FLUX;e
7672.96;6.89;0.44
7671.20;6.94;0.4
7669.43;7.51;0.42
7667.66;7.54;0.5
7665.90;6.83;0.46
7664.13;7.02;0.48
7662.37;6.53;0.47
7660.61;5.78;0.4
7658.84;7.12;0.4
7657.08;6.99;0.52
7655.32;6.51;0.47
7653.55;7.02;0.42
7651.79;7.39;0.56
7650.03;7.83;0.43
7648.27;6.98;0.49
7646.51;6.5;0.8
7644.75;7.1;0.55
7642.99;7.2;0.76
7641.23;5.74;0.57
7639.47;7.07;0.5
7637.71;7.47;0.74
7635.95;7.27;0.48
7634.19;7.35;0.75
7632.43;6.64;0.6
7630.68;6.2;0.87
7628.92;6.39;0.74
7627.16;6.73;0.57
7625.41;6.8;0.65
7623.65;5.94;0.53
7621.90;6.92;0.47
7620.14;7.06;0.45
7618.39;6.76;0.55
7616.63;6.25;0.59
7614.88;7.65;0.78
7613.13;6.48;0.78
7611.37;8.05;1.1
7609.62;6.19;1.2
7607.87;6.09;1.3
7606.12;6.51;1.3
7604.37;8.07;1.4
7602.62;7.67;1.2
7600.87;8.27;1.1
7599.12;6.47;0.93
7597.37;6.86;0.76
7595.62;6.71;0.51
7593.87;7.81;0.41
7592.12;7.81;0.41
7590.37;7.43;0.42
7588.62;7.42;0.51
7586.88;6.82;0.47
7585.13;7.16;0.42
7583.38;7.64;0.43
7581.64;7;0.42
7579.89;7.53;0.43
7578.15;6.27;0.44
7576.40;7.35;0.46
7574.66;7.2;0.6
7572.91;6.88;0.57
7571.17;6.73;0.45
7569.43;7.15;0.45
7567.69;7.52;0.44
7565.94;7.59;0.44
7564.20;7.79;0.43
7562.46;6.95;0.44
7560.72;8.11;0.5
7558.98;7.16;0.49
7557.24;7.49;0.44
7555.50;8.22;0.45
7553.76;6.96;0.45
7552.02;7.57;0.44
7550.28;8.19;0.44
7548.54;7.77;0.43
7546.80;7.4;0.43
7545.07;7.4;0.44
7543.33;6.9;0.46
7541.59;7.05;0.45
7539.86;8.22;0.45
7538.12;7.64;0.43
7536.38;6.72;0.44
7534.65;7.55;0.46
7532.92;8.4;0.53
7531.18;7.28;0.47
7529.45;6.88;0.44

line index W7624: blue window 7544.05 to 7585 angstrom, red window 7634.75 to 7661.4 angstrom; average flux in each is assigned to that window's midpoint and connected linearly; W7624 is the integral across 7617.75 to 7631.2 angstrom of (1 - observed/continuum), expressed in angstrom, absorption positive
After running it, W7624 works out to 0.87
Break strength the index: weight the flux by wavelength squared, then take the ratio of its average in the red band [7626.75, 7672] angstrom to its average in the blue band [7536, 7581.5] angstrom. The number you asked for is 0.96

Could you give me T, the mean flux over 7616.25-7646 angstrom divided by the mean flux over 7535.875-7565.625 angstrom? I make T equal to 0.9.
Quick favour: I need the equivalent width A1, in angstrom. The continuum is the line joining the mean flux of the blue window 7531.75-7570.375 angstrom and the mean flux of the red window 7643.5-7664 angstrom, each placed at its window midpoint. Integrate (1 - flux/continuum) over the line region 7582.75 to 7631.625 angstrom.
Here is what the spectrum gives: 1.27 angstrom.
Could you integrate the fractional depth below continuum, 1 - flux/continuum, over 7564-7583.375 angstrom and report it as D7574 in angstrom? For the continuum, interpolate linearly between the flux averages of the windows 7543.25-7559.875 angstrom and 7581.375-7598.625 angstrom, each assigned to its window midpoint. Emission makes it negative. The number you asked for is 0.5 angstrom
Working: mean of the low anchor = 7.54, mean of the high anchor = 7.26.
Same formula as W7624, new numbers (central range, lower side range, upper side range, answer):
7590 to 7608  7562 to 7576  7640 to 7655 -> -0.4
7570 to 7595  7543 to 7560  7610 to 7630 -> -0.1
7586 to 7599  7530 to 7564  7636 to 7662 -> 0.1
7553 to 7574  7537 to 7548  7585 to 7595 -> 0.1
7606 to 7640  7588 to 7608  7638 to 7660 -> 1.6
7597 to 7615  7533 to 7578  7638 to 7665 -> 0.1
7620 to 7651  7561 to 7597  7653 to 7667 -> 0.2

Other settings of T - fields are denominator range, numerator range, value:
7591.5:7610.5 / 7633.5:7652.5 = 0.99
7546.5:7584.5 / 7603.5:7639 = 0.93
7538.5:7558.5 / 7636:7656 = 0.93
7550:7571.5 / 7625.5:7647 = 0.91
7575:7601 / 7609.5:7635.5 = 0.94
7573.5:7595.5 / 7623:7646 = 0.93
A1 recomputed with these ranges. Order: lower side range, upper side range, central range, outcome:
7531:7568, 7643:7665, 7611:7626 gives 0.60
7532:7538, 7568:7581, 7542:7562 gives -0.55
